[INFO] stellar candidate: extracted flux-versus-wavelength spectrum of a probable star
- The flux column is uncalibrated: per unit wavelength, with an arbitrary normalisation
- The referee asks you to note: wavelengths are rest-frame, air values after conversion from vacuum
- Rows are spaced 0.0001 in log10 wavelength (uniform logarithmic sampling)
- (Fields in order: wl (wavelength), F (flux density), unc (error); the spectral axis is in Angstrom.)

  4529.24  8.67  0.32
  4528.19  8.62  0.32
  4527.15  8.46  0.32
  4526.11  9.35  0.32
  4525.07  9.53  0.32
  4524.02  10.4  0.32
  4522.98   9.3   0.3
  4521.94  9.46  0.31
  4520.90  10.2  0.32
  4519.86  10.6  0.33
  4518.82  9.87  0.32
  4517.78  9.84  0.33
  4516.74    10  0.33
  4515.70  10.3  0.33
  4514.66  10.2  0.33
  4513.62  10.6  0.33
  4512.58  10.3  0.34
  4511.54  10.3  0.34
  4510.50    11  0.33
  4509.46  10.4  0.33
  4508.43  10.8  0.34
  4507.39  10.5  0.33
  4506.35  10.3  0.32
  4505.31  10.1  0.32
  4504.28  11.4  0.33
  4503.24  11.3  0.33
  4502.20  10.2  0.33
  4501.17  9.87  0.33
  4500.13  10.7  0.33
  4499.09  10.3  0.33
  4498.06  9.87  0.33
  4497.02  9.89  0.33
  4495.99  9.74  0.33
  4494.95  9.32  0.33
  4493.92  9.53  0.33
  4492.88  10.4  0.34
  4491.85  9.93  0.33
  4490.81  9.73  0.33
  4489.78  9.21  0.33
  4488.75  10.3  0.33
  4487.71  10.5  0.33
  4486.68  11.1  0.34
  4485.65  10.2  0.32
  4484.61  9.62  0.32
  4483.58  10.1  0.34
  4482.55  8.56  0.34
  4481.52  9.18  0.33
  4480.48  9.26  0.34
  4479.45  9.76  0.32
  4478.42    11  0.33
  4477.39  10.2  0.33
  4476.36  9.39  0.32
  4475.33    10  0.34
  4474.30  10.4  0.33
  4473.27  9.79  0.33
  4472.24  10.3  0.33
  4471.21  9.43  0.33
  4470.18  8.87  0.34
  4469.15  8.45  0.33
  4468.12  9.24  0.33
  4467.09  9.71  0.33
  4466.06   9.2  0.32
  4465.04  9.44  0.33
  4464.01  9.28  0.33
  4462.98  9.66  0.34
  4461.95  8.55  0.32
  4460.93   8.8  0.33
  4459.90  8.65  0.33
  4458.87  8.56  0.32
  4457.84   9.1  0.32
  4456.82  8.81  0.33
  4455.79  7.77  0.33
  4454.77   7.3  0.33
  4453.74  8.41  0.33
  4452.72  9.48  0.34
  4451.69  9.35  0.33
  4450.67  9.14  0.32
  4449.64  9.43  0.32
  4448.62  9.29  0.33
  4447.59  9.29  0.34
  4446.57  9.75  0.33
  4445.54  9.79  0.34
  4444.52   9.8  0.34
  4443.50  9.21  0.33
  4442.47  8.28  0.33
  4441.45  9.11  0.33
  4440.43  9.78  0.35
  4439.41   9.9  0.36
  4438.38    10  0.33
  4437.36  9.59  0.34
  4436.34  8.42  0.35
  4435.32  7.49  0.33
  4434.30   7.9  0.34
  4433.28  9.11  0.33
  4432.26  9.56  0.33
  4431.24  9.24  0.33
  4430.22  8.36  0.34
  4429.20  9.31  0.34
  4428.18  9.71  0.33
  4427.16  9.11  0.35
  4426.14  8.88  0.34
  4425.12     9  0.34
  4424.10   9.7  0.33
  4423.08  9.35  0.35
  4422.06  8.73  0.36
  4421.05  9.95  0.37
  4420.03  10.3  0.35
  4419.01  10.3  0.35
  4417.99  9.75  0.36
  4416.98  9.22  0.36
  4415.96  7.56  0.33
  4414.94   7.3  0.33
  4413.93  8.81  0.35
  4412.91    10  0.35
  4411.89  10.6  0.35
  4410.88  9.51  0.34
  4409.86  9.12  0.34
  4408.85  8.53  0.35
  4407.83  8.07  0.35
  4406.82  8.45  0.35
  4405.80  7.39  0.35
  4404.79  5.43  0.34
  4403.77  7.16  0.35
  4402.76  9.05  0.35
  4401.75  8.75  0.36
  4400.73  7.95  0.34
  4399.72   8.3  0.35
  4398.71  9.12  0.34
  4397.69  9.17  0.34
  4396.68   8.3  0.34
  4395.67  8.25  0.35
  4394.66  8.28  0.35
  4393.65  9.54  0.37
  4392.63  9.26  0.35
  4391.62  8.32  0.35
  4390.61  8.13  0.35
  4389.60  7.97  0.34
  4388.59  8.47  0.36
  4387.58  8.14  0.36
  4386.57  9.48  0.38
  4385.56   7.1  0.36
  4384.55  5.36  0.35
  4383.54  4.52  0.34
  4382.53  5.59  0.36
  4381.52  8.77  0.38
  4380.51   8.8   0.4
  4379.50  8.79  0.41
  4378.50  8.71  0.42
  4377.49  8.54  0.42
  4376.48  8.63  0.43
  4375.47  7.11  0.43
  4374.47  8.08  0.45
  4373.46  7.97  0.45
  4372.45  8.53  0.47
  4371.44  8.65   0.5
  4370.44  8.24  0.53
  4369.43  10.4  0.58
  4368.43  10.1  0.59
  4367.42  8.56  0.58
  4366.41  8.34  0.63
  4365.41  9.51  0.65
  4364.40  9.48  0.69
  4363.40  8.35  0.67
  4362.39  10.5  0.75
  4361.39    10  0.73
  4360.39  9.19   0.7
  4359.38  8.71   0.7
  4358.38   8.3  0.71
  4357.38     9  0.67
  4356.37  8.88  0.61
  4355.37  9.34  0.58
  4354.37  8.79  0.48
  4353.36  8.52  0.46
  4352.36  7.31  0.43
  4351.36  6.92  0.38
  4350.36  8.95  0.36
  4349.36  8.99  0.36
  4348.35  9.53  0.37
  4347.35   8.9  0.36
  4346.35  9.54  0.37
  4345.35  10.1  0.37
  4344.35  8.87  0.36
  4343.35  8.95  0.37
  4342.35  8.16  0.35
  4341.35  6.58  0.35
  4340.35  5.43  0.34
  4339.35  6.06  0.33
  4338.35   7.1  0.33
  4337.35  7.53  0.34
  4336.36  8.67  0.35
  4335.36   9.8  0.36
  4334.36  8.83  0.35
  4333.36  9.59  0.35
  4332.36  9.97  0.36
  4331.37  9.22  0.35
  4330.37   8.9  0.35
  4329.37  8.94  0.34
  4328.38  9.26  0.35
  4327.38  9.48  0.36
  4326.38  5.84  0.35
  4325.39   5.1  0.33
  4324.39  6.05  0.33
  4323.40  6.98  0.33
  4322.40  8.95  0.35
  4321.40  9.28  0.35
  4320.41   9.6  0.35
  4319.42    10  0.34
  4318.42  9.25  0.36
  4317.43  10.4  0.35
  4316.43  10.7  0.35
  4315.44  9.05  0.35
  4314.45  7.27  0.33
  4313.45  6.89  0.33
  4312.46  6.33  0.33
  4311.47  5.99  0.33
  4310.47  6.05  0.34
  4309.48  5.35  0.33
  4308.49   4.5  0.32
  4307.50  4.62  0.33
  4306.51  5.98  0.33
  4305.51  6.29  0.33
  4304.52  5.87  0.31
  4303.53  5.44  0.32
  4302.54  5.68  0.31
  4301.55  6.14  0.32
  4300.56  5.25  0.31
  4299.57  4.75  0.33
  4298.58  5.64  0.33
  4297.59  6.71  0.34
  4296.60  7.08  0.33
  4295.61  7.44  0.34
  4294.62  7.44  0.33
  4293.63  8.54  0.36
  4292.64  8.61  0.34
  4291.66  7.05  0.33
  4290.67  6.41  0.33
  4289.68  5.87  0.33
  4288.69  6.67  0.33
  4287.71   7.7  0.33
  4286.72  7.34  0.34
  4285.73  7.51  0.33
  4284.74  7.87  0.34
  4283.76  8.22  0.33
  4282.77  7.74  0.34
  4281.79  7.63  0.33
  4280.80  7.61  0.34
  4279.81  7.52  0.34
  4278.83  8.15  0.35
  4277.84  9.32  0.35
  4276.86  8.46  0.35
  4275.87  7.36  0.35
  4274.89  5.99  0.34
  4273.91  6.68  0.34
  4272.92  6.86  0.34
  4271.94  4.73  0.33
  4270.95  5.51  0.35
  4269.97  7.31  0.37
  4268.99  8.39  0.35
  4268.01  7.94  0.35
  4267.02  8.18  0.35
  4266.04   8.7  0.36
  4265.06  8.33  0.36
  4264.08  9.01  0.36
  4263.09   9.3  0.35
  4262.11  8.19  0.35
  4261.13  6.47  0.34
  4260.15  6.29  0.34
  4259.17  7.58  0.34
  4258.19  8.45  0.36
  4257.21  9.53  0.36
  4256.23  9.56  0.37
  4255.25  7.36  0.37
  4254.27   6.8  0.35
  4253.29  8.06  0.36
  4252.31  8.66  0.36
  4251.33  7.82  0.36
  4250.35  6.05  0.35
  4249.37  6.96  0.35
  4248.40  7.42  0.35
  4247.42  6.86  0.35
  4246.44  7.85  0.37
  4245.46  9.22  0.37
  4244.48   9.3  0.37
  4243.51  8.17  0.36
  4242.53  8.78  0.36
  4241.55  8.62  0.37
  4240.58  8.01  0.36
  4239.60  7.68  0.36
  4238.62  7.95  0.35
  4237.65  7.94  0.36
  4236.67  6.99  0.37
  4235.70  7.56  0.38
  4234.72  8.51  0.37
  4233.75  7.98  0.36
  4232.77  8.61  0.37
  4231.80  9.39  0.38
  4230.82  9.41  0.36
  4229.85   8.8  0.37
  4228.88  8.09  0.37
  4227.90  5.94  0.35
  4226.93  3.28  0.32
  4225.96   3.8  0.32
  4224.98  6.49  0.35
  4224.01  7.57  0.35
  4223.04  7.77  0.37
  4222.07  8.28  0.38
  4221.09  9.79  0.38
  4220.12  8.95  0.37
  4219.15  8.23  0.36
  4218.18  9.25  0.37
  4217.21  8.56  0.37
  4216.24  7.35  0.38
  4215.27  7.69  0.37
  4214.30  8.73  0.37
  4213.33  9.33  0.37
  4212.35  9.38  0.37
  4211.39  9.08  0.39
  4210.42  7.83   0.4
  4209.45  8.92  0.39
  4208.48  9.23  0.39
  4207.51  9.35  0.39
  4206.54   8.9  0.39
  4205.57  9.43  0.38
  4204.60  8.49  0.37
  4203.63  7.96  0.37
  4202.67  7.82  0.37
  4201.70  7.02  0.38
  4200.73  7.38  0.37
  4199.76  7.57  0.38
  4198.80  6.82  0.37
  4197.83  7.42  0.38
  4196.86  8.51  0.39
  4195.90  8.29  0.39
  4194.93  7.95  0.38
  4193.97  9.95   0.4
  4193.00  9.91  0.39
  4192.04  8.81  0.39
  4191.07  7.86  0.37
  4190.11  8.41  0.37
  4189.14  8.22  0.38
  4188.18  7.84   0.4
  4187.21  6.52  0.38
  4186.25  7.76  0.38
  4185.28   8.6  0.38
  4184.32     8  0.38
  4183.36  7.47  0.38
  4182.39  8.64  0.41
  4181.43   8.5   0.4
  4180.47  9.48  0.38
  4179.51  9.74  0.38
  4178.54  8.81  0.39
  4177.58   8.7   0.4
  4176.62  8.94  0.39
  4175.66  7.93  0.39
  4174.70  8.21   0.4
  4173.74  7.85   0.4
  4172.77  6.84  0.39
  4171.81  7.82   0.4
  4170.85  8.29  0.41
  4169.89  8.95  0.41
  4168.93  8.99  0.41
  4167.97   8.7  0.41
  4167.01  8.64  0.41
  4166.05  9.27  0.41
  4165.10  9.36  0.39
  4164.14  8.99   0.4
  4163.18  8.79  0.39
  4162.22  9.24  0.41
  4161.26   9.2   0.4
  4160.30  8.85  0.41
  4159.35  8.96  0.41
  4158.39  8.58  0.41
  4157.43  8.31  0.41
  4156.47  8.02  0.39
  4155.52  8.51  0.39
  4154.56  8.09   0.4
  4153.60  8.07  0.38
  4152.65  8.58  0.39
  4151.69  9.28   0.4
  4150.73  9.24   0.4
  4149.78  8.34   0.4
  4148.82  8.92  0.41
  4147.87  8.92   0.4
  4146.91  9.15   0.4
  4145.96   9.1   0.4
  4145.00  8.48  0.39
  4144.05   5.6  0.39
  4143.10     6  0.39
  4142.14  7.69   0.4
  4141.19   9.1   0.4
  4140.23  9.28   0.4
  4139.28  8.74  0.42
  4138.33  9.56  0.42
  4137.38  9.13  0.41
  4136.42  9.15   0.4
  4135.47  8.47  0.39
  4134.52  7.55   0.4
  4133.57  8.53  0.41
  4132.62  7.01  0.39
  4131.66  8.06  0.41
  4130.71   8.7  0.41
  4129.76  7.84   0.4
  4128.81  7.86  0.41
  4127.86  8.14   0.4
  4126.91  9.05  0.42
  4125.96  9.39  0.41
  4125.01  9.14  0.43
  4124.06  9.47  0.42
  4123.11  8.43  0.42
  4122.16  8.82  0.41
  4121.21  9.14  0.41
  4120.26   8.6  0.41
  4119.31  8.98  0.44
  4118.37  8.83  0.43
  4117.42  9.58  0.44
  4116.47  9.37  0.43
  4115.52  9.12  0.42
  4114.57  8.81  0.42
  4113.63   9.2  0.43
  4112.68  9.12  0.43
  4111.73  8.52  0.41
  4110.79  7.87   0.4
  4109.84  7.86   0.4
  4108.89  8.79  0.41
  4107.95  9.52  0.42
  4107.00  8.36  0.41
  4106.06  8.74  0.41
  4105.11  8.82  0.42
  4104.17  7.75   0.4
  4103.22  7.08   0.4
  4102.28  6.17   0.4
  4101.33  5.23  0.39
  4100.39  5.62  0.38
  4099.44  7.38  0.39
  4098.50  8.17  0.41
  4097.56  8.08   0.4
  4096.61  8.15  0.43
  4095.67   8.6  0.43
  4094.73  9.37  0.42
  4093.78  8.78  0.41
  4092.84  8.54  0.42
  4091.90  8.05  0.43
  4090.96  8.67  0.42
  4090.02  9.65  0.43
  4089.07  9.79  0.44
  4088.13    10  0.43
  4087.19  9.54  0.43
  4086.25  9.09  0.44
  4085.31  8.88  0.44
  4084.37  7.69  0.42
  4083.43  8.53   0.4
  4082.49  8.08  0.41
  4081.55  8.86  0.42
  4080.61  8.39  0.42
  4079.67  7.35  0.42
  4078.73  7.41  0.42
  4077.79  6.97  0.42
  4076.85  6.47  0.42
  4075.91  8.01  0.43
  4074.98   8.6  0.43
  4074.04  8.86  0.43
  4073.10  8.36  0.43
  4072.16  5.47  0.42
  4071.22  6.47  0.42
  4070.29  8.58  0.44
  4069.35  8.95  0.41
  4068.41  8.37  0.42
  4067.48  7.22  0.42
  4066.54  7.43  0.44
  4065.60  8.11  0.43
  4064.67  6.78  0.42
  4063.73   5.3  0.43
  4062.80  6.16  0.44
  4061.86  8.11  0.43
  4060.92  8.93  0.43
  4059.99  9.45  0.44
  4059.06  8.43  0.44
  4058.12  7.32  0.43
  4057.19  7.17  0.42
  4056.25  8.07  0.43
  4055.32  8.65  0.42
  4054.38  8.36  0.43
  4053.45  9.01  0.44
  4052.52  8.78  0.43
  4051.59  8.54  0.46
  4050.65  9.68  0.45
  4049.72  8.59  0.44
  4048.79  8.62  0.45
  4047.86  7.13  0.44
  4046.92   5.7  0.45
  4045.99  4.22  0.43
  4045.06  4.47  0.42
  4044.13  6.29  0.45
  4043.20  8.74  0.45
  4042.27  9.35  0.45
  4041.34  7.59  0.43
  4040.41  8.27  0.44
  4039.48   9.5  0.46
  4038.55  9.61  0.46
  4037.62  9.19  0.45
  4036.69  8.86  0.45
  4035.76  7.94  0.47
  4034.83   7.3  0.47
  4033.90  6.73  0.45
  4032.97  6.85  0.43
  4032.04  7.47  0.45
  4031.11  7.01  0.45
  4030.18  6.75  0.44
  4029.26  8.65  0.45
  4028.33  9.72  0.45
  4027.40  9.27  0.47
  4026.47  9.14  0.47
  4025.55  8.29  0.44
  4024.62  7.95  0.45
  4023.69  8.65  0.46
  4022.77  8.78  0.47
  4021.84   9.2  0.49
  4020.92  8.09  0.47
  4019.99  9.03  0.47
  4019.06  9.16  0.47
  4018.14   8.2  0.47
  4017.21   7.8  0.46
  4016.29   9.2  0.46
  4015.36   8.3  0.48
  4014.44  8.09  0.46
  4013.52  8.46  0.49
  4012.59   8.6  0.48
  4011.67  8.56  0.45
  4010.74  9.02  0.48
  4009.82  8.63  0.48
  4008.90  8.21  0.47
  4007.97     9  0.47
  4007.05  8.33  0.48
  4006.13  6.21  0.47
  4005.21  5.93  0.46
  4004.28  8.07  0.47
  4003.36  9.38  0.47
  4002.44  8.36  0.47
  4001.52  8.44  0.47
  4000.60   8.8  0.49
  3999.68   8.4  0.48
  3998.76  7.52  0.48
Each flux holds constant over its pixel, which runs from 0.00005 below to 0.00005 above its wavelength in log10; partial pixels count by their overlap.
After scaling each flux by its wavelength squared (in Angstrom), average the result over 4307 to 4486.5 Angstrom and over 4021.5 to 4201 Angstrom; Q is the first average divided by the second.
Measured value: 1.20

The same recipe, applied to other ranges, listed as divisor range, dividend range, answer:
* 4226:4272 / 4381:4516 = 1.29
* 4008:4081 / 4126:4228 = 1.11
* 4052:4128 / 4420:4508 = 1.37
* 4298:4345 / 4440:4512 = 1.39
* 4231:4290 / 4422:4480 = 1.29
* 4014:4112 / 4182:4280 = 1.07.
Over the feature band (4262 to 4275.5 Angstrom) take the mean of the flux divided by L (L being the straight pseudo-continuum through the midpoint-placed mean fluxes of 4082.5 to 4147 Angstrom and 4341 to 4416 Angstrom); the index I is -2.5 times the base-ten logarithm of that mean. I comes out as 0.14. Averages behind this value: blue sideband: 8.46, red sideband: 8.5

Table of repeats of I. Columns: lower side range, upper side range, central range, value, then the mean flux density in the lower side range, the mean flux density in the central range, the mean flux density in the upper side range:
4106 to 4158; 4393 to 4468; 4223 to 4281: 0.14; 8.58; 7.69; 8.94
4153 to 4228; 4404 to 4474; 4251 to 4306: 0.17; 8.28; 7.34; 9.04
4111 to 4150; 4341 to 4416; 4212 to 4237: 0.09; 8.6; 7.91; 8.5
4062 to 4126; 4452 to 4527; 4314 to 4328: 0.08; 8.22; 8.44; 9.76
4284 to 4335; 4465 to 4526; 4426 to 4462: 0.03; 7.38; 9.01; 9.99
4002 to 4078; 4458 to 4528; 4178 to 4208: 0.04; 8.02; 8.3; 9.85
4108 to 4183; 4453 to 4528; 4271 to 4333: 0.24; 8.62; 7.31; 9.75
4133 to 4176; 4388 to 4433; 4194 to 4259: 0.07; 8.52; 8.05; 8.8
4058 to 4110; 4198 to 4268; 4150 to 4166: -0.09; 8.03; 8.76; 8.03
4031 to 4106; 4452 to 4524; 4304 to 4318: 0.30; 7.93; 6.82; 9.77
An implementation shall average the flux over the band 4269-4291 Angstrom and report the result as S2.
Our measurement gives 7.23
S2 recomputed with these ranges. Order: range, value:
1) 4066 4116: 8.18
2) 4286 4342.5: 7.36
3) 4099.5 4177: 8.45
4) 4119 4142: 8.65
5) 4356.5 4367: 9.12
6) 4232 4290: 7.76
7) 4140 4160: 8.38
